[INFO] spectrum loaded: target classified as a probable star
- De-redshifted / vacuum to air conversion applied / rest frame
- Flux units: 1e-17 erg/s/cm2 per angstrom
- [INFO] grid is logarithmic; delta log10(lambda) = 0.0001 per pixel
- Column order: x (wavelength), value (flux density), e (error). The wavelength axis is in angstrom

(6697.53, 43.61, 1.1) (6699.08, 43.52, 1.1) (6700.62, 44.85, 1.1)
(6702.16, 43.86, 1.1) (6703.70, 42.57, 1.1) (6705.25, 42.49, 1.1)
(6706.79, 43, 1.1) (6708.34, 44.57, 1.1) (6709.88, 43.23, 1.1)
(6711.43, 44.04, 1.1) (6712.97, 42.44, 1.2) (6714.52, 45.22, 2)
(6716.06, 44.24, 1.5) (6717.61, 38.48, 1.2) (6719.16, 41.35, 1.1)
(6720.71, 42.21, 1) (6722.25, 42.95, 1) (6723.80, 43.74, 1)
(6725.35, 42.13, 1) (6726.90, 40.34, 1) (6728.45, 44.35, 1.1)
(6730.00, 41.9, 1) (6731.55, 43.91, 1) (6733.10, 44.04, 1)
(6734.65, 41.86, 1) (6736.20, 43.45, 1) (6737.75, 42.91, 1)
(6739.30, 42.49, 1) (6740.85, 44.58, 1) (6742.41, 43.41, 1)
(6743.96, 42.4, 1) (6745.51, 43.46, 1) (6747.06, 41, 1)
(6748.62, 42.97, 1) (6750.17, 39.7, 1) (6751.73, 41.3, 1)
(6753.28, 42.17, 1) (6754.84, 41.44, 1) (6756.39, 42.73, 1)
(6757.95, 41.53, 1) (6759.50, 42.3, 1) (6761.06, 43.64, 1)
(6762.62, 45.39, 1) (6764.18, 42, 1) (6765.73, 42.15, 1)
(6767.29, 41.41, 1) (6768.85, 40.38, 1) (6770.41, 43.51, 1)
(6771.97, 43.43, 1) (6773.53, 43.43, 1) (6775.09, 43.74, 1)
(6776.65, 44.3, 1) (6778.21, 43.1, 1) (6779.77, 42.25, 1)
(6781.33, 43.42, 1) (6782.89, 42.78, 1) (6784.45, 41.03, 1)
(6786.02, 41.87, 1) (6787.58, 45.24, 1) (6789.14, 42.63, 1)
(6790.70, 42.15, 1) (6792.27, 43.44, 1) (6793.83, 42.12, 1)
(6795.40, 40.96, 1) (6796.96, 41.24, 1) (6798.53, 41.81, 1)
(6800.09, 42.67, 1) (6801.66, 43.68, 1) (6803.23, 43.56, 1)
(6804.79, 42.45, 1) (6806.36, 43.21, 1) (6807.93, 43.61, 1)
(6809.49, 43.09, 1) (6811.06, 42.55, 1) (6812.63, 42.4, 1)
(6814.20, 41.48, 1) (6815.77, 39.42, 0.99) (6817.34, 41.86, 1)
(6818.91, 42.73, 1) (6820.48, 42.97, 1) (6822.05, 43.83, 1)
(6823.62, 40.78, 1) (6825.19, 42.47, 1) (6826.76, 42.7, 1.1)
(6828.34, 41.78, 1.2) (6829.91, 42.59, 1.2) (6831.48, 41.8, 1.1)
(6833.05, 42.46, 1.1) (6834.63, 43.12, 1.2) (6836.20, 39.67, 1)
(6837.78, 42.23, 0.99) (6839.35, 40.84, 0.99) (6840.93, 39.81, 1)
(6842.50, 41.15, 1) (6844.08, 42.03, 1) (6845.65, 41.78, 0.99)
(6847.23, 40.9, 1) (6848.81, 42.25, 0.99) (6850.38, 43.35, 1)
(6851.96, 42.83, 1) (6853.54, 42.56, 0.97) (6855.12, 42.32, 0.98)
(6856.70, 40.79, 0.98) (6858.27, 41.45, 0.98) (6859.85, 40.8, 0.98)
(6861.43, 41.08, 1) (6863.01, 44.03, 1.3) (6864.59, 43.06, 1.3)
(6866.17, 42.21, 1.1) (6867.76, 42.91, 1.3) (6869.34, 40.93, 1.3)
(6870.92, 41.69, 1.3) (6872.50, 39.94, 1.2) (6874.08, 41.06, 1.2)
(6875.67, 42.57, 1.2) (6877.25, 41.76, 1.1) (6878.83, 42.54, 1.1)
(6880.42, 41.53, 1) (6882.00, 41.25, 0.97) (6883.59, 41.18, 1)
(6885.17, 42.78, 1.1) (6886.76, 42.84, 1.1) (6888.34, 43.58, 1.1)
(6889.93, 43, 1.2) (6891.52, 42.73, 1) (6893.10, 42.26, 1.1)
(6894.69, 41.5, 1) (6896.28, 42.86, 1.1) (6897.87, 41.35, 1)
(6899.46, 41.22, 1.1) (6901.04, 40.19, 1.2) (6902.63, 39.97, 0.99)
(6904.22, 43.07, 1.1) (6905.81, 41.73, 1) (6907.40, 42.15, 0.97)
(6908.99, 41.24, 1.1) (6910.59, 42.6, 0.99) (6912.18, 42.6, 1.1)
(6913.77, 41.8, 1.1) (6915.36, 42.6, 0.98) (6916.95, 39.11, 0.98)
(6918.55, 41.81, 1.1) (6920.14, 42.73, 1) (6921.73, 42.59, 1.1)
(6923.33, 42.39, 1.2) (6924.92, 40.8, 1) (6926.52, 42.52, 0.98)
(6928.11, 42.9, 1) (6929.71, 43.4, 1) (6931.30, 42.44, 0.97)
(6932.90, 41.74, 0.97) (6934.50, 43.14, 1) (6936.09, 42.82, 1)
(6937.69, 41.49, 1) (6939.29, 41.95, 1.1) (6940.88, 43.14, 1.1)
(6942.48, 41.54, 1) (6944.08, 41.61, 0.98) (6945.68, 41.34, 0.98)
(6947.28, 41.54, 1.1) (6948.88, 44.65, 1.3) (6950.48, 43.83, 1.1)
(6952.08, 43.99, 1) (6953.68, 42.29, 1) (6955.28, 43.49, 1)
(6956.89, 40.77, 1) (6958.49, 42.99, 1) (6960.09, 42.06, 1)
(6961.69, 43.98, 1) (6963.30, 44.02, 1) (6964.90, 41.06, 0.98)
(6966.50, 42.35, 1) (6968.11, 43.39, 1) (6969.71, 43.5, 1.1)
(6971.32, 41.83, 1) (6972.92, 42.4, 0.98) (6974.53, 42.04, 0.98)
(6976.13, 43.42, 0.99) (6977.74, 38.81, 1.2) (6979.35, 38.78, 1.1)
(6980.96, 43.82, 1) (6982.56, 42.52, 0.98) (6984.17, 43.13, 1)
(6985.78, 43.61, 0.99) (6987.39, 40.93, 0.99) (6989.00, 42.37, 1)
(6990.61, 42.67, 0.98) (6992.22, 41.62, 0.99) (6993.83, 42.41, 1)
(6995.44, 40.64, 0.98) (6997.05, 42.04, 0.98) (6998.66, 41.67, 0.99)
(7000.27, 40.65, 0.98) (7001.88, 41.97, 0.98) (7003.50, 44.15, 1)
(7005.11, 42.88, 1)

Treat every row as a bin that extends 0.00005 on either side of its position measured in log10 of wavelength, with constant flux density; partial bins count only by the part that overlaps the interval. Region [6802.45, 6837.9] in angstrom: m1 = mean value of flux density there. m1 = 42.3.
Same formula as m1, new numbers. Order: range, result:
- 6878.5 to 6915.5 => 42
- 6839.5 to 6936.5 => 42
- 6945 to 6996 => 42.4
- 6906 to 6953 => 42.3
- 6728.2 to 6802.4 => 42.6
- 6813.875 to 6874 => 41.9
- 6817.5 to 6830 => 42.4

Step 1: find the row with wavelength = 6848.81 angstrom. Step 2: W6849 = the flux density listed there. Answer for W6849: 42.25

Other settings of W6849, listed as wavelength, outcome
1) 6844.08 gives 42.03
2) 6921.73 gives 42.59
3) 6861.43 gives 41.08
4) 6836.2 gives 39.67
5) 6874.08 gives 41.06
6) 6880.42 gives 41.53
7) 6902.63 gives 39.97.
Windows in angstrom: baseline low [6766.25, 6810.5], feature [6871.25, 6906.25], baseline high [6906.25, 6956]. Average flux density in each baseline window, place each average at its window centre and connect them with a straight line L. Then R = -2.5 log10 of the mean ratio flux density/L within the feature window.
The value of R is 0.01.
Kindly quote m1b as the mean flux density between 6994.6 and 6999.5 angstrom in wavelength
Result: 41.5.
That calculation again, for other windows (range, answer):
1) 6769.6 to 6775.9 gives 43.5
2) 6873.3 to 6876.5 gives 41.8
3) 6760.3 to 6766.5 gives 43.3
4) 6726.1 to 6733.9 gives 42.9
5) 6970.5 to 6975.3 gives 42.1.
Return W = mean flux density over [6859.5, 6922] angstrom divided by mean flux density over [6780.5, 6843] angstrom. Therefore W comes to 0.99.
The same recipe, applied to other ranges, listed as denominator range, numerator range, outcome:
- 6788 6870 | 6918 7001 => 1.00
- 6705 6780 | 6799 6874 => 0.98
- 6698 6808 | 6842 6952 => 0.98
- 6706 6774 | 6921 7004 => 0.99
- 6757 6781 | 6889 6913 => 0.98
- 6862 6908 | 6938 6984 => 1.01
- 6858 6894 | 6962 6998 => 1.00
